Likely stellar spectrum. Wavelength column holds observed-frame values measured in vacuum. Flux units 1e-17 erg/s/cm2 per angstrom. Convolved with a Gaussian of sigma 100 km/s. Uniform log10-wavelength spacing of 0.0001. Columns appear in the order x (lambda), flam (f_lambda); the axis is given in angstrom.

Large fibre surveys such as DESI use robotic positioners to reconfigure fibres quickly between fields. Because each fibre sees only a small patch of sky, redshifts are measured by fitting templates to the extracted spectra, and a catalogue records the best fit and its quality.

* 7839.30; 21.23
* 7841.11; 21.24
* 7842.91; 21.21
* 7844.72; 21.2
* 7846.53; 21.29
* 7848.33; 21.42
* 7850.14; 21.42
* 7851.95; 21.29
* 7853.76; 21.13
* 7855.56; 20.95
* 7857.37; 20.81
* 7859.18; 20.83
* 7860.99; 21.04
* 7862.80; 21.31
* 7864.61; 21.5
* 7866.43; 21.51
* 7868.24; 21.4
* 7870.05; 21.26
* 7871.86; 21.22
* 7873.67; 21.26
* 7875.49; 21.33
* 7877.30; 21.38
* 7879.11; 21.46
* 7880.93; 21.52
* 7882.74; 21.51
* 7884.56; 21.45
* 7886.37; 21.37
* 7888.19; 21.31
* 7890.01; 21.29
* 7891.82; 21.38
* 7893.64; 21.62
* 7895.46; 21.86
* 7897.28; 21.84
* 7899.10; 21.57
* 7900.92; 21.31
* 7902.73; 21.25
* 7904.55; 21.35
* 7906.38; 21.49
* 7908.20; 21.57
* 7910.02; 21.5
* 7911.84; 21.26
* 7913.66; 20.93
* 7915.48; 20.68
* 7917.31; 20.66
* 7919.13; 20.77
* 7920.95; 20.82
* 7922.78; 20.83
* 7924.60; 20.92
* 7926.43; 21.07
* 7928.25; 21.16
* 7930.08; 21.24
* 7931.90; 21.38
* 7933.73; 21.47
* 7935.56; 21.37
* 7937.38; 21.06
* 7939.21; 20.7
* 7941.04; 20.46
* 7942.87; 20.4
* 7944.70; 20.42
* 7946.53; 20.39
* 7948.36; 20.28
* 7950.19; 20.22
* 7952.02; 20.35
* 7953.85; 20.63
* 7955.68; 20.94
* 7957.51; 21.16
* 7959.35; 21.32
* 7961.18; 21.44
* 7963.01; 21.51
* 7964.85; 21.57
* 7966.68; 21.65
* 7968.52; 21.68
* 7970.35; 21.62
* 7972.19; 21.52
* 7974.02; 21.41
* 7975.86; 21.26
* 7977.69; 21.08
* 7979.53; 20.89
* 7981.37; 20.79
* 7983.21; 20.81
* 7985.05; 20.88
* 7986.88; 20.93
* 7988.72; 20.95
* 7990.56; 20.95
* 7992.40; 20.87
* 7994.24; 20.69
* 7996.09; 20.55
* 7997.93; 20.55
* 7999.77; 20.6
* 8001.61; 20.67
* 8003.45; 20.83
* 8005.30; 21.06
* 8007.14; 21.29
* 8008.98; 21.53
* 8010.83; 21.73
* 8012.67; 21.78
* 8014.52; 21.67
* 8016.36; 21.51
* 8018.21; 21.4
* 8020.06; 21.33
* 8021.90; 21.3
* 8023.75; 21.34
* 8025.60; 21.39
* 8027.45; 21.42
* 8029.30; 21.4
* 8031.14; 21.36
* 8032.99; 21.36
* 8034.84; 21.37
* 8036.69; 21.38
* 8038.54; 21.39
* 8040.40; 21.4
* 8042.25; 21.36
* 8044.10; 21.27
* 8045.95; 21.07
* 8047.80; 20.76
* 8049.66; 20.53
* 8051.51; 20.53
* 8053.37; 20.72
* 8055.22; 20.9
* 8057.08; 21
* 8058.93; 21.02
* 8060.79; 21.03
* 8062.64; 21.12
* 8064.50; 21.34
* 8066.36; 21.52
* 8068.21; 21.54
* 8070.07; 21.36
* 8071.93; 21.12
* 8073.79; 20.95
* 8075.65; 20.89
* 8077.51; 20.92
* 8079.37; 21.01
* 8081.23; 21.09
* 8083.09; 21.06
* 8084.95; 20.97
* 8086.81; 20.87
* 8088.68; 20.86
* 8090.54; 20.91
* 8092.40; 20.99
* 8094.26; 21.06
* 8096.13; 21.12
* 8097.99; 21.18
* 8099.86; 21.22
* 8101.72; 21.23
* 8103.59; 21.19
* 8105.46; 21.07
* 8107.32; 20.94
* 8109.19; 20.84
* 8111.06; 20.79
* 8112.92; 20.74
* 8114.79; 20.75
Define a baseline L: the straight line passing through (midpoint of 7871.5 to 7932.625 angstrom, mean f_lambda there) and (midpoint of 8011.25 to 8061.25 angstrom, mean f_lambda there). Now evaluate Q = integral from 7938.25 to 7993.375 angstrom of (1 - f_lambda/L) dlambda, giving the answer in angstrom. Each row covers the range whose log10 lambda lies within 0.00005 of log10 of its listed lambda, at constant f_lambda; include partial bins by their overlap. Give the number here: 0.7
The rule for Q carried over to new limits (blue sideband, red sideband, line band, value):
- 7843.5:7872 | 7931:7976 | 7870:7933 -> -0.42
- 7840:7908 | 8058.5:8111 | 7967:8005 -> 0.38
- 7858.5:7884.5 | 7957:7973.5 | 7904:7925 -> 0.34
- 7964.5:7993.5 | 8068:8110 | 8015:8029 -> -0.18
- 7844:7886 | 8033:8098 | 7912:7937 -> 0.23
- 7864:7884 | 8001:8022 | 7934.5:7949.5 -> 0.52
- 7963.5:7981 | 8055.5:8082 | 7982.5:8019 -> 0.42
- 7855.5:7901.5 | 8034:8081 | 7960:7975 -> -0.22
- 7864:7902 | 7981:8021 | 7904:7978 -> 0.69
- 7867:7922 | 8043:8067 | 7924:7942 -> 0.13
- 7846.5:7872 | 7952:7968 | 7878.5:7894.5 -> -0.15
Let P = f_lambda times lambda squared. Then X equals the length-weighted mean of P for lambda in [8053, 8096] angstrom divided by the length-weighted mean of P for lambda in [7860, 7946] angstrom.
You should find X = 1.04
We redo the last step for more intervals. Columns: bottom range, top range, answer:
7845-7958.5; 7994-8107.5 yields 1.04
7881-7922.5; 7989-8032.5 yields 1.02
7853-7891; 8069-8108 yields 1.04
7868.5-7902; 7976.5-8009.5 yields 1.00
